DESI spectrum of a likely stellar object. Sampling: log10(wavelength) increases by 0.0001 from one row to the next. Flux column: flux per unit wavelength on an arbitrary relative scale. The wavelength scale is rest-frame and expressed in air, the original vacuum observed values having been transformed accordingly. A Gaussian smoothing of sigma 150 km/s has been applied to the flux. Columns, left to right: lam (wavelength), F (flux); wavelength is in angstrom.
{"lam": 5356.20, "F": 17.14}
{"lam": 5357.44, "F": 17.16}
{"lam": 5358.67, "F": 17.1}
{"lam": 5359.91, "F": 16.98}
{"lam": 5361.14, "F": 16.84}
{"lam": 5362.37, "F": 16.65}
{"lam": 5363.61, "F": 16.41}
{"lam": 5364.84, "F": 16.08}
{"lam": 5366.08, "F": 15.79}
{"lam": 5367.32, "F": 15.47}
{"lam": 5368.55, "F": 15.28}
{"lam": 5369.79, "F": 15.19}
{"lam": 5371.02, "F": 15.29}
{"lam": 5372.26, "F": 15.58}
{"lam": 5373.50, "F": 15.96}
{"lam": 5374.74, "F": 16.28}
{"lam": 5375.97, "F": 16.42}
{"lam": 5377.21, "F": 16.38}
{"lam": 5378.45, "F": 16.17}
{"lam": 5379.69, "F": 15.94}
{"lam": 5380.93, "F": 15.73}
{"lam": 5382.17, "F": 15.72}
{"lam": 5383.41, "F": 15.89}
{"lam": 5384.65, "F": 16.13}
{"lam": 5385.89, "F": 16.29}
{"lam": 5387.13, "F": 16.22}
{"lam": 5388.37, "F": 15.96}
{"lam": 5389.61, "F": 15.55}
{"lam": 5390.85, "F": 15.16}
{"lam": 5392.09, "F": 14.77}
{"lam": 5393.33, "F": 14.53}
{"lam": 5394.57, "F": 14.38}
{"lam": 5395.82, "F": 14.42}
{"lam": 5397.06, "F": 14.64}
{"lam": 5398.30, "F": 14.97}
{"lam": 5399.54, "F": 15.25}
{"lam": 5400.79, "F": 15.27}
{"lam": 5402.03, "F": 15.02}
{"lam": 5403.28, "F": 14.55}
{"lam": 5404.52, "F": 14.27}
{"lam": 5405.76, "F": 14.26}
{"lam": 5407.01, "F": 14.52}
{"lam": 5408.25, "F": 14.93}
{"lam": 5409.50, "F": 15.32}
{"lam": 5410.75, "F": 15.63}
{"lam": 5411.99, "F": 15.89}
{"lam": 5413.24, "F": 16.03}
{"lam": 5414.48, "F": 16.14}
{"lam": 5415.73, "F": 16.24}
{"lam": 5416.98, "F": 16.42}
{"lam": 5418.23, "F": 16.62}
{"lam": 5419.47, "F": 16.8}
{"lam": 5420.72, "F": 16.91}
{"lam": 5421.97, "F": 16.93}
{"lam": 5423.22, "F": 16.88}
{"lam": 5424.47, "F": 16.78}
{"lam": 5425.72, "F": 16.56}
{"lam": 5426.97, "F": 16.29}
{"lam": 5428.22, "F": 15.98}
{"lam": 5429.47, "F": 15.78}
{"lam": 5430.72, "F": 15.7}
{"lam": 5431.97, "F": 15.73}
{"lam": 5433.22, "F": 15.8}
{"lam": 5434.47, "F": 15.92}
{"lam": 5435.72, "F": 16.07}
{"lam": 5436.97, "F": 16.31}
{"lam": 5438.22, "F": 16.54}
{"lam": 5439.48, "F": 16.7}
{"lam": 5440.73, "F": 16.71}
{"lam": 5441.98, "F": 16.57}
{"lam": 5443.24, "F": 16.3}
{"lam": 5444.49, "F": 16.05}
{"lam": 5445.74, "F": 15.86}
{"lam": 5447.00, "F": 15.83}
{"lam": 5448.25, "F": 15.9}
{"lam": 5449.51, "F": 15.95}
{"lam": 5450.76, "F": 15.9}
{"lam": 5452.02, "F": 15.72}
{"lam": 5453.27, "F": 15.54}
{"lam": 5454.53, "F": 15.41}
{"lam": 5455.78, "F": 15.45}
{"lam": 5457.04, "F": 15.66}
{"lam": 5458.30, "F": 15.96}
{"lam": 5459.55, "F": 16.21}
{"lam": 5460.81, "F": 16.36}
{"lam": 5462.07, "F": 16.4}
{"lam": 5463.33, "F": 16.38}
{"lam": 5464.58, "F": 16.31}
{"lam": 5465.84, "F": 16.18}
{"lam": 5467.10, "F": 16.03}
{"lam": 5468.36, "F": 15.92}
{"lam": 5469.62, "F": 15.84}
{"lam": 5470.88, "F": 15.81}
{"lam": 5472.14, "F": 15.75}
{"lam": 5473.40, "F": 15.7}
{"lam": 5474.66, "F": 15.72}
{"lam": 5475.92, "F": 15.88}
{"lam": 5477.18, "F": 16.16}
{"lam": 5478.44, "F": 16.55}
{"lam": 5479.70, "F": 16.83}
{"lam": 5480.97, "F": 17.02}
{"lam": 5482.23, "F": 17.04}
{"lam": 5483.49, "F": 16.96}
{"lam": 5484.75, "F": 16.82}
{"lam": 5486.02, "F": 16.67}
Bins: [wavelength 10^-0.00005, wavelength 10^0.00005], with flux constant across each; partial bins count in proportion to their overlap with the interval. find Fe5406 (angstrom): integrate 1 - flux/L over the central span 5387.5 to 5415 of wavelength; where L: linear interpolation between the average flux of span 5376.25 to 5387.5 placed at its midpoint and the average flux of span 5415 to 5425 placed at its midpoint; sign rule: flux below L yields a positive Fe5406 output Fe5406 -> 2.2 angstrom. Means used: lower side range 16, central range 15.1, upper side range 16.7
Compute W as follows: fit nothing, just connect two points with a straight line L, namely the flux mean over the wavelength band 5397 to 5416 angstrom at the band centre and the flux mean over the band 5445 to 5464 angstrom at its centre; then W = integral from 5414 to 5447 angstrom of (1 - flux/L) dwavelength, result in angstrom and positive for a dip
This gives -1.7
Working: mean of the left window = 15.2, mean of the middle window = 16.3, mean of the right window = 15.9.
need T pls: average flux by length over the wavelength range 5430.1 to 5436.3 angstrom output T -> 15.9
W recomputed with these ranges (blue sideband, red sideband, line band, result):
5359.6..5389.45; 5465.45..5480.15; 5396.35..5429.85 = 0.6 angstrom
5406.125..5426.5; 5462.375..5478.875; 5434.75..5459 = 0.1 angstrom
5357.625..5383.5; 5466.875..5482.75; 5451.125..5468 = 0.2 angstrom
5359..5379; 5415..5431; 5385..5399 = 0.9 angstrom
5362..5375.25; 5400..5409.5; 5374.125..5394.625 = -0.6 angstrom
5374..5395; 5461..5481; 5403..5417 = 0.5 angstrom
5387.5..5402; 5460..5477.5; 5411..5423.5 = -0.9 angstrom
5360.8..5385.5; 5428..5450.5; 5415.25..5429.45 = -0.4 angstrom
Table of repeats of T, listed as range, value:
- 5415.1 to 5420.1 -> 16.5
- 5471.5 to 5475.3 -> 15.7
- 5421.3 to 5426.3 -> 16.8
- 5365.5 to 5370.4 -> 15.4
